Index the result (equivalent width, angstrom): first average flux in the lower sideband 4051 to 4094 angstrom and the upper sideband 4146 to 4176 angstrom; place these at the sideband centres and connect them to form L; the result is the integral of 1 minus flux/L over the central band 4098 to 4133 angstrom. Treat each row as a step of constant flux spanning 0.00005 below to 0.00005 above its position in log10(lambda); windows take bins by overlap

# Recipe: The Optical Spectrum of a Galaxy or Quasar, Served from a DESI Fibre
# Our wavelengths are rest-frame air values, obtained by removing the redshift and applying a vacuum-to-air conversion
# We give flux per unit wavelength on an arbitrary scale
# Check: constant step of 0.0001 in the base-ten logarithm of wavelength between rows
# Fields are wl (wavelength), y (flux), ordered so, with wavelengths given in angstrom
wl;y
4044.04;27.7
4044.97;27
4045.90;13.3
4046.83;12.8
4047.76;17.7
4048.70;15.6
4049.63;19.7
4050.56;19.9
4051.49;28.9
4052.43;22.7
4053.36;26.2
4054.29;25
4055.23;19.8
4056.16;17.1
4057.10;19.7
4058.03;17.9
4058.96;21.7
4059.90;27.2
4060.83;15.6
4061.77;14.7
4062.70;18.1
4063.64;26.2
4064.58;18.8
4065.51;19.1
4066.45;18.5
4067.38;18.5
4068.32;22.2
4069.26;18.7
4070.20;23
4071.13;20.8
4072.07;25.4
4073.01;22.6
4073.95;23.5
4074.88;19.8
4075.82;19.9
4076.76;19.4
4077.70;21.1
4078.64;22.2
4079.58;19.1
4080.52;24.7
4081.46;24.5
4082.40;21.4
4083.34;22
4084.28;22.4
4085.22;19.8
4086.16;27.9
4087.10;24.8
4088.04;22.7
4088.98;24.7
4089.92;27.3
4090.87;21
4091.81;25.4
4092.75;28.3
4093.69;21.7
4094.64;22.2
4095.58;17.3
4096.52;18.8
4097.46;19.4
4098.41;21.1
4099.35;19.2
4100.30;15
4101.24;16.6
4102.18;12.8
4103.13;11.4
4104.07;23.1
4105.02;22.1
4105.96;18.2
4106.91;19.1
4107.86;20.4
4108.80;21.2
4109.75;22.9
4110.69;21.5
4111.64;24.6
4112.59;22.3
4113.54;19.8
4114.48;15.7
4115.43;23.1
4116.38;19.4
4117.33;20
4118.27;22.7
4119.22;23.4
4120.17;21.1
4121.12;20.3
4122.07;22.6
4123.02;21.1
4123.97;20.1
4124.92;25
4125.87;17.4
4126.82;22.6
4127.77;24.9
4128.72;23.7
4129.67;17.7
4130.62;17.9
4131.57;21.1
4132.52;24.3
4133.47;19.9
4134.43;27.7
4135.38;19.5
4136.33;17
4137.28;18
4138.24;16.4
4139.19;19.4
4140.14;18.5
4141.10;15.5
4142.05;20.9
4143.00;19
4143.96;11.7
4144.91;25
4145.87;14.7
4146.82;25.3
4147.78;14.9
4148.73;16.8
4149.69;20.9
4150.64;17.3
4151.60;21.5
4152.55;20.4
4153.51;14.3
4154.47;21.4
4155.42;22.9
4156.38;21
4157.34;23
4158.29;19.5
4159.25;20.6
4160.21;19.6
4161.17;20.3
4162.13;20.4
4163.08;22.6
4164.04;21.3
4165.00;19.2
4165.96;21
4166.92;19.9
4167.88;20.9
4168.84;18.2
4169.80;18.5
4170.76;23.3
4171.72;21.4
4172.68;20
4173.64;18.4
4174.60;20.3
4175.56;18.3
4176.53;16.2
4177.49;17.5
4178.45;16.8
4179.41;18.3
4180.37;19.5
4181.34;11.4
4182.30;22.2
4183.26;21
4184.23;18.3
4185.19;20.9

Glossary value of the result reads 1.0 angstrom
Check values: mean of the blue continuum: 22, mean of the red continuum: 20.1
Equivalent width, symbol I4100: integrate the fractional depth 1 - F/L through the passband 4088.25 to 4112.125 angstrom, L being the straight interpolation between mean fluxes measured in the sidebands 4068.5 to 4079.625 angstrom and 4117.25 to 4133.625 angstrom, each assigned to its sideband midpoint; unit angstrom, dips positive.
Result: 0.9 angstrom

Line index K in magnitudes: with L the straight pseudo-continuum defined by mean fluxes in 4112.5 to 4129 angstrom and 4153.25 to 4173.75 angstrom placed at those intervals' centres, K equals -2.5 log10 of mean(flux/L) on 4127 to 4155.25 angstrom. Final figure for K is 0.07 mag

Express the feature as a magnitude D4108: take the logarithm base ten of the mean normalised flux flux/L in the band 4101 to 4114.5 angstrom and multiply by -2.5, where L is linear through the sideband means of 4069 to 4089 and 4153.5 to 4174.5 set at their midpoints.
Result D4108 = 0.11 mag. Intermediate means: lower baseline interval 22.3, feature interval 19.6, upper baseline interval 20.5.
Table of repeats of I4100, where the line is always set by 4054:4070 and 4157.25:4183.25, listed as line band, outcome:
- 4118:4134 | -1.5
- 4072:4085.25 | -1.3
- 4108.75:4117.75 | -0.6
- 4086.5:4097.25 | -1.8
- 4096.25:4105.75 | 0.9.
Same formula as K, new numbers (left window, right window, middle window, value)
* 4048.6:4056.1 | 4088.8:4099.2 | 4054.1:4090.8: 0.042 mag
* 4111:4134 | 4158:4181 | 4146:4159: 0.021 mag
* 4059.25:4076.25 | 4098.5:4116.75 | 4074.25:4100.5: -0.098 mag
